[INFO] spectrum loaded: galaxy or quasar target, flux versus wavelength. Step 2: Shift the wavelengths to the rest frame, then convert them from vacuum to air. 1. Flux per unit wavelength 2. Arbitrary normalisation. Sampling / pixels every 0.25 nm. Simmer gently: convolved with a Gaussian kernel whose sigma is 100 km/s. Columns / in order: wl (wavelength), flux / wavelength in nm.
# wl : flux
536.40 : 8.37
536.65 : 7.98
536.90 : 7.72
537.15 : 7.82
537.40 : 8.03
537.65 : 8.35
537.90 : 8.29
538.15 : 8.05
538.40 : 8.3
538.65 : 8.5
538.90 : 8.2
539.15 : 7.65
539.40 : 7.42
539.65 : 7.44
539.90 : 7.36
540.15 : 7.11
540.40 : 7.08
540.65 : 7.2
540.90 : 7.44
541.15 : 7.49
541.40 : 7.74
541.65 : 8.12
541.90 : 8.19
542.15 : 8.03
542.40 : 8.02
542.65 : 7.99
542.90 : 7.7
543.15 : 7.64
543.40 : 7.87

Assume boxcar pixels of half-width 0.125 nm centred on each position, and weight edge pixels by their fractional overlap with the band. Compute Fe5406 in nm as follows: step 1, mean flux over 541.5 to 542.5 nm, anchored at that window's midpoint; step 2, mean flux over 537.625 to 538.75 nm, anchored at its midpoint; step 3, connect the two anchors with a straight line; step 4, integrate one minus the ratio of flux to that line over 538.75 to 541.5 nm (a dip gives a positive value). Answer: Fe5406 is 0.239 nm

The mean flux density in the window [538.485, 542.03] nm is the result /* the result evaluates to 7.65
